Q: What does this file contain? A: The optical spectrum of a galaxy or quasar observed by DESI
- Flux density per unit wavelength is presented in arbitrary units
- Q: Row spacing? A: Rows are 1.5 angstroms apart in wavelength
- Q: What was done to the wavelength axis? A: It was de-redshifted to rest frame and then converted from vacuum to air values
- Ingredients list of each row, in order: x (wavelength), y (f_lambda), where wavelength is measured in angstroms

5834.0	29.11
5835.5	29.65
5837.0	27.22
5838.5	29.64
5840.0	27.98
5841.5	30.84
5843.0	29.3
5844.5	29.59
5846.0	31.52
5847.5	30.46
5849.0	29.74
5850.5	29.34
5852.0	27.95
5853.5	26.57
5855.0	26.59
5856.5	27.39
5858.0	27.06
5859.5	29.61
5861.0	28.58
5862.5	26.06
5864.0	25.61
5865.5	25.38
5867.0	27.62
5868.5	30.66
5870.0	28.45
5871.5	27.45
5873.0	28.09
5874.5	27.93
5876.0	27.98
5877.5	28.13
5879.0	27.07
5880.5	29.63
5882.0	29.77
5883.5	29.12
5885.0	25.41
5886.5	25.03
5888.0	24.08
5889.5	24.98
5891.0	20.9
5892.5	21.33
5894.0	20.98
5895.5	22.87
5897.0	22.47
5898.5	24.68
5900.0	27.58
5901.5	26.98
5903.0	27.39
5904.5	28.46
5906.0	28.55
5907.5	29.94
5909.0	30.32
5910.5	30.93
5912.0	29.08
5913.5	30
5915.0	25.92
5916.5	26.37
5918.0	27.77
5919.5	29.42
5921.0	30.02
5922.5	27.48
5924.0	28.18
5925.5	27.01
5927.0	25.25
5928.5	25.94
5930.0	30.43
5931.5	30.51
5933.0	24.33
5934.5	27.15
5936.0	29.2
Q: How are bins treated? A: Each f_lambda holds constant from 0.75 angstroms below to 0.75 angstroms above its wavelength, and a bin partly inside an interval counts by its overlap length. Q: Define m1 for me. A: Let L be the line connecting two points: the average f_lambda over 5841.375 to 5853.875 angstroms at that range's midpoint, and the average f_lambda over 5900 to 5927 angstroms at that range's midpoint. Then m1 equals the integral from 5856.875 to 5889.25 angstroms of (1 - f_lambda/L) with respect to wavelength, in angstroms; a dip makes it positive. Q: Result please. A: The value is 1.7 angstroms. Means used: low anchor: 29.5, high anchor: 28.3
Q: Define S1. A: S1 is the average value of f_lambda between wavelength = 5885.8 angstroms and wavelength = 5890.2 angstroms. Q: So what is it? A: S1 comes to 24.7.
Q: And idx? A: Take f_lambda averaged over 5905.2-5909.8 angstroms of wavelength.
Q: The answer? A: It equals 29.6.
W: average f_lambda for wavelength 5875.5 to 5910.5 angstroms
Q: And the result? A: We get 26.3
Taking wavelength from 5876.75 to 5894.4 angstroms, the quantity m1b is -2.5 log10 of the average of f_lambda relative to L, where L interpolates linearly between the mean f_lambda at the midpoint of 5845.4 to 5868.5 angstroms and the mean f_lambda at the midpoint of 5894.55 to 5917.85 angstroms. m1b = 0.08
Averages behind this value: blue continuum 28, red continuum 27.4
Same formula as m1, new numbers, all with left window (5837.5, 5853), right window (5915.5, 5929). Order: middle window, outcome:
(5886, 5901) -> 2.5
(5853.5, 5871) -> 1.0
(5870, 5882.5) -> 0.2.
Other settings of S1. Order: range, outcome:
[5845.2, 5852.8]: 29.8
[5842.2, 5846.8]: 30.1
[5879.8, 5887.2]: 27.8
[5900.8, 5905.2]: 27.6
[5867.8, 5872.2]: 28.8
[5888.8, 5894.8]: 22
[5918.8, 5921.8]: 29.7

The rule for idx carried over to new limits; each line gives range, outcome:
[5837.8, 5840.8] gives 28.8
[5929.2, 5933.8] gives 28.4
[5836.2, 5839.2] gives 28.4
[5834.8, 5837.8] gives 28.4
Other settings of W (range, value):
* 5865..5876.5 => 28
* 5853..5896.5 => 26.5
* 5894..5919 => 27.3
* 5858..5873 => 27.7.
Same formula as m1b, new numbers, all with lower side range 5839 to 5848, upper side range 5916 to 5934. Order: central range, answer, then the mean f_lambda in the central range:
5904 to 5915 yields -0.047 mag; 29.4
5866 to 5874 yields 0.033 mag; 28.3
